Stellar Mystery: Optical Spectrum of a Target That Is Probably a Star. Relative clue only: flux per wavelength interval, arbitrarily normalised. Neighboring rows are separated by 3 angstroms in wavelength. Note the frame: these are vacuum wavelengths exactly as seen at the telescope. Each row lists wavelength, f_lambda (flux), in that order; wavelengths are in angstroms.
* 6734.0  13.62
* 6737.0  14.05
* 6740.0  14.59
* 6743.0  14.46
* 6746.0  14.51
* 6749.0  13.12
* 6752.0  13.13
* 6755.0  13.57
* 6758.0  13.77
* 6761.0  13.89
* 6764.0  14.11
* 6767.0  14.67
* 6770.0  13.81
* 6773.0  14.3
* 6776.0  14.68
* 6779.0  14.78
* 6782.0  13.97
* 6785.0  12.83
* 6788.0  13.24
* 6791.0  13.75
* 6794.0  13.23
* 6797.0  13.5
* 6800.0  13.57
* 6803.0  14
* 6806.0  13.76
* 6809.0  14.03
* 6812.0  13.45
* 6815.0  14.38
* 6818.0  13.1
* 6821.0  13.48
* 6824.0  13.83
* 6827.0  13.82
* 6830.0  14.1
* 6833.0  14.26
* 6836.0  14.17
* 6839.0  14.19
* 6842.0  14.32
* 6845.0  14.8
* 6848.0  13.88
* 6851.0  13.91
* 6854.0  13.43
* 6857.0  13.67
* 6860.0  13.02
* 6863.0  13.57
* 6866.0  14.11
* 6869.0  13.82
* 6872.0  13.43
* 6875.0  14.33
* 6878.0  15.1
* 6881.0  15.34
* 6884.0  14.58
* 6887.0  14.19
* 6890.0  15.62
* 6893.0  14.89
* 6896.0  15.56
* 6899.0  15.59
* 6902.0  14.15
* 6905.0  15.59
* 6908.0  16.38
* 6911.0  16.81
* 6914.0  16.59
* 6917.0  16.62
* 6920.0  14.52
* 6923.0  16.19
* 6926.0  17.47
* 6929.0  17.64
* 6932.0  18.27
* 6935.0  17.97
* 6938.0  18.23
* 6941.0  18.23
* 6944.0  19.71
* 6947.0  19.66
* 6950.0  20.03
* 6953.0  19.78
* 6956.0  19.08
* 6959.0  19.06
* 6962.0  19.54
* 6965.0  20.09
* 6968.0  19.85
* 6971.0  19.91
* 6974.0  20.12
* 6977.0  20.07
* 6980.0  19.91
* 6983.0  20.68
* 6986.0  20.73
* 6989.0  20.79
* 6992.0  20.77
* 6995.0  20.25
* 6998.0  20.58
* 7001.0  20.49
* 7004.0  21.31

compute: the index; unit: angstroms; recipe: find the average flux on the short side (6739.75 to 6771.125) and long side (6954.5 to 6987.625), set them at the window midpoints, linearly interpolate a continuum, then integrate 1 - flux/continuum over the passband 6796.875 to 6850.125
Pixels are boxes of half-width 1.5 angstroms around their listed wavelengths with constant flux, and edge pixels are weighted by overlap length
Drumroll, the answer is 6.4 angstroms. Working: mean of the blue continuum 13.9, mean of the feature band 13.9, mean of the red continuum 19.9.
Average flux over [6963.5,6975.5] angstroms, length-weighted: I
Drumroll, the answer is 20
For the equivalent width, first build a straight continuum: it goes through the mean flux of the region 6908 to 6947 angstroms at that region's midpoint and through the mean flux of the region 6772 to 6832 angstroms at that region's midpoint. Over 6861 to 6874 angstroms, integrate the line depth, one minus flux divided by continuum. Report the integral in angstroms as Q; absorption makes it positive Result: 1.6 angstroms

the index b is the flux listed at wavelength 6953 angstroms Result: 19.78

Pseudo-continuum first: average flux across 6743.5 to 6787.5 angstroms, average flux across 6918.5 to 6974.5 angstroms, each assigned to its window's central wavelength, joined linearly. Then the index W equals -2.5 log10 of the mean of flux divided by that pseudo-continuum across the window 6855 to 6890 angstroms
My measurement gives 0.18 mag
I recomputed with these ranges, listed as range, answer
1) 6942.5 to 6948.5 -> 19.7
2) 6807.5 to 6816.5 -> 14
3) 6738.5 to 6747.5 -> 14.5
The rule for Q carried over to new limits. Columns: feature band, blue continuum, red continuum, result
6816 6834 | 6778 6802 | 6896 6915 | 0.6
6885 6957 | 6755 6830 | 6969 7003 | 4.9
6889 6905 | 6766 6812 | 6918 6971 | 1.8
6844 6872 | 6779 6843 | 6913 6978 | 3.1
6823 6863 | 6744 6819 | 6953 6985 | 4.7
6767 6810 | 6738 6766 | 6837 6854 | 0.5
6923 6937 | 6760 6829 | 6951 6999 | 0.6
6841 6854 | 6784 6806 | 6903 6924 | 0.4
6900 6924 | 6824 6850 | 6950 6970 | 2.3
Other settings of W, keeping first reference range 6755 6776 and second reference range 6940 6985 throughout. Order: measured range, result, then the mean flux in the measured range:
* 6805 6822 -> 0.13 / 13.7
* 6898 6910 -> 0.17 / 15.5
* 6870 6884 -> 0.19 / 14.5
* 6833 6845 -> 0.14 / 14.3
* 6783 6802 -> 0.11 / 13.4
